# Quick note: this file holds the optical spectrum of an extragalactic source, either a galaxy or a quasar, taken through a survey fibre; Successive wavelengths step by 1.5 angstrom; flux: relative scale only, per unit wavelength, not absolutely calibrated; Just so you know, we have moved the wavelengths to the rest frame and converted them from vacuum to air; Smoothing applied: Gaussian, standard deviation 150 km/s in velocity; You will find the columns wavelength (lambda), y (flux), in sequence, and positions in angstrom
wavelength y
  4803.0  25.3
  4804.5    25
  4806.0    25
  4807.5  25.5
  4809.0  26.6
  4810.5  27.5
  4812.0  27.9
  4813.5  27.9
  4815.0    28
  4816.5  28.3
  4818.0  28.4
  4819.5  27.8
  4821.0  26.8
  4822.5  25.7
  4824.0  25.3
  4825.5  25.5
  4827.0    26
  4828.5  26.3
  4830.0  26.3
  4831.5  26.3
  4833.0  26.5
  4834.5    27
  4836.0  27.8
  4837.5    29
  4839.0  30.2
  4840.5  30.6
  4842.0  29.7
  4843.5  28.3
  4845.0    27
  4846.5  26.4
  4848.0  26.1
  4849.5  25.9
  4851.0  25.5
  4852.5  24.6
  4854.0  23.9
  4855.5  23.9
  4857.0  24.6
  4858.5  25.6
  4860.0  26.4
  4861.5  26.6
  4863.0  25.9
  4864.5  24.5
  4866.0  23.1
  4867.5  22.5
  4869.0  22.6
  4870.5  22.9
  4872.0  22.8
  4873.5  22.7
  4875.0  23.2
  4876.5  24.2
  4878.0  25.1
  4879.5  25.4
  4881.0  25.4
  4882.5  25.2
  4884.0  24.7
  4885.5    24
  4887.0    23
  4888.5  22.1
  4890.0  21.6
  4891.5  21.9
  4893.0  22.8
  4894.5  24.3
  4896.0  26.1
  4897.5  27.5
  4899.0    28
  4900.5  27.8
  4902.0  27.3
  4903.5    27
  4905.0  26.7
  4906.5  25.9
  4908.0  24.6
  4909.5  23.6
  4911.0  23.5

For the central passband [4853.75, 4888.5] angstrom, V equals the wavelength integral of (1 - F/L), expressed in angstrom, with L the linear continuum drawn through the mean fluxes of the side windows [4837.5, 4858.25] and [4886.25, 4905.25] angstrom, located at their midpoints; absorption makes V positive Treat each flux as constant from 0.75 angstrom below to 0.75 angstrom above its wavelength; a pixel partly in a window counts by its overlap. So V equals 2.3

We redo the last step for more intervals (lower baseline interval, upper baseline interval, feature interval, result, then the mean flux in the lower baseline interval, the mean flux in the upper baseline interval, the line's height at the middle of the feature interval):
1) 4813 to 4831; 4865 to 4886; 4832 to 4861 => -1.5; 26.8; 23.8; 25.5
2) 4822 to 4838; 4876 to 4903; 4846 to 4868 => 0.6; 26.5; 24.8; 25.7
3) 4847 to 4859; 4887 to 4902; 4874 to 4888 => 0.2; 25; 24.7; 24.8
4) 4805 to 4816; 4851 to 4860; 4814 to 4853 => -2.0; 26.9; 24.8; 25.8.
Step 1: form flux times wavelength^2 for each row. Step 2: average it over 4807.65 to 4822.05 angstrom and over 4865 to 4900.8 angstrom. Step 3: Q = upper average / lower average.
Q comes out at 0.90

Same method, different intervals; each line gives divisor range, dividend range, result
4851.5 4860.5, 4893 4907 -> 1.09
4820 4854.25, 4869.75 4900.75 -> 0.92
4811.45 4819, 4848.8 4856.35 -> 0.89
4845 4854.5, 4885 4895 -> 0.90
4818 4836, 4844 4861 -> 0.97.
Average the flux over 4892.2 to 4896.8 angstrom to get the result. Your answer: 24.4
